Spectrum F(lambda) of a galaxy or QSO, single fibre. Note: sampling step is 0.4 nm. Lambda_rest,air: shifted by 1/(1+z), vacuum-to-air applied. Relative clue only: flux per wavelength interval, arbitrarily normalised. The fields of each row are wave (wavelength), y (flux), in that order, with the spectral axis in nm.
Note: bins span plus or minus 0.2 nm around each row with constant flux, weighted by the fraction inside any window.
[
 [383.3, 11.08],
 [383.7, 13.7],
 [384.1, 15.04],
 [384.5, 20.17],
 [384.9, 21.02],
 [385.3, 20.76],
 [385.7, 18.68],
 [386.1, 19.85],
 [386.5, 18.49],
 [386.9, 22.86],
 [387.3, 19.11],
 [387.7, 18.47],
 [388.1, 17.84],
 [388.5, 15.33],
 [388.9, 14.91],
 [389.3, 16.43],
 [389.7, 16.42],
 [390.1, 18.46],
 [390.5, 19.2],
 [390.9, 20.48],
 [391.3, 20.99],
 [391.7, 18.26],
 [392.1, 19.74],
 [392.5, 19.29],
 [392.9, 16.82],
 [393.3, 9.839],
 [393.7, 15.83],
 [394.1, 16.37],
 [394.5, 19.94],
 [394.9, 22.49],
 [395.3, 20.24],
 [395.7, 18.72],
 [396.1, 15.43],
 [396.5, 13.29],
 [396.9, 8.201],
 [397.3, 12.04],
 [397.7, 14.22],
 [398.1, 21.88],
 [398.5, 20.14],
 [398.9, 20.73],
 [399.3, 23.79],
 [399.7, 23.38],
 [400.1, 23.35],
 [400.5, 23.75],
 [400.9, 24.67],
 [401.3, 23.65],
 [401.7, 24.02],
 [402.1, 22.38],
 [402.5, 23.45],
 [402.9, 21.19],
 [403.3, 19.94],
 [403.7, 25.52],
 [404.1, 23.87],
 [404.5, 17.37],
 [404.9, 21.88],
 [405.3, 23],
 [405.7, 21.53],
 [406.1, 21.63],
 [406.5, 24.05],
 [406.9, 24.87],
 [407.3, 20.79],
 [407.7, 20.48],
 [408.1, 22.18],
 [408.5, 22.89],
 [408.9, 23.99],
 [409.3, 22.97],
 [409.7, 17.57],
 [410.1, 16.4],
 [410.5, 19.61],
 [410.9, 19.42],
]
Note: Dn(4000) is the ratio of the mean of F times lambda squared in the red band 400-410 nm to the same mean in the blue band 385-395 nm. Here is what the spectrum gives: 1.3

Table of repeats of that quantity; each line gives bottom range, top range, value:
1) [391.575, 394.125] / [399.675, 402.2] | 1.49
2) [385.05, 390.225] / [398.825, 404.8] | 1.34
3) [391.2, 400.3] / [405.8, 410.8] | 1.26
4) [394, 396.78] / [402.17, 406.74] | 1.30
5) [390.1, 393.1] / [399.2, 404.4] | 1.27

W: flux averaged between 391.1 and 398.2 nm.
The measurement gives 16.8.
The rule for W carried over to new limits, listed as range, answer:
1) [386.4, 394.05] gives 17.8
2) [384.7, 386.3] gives 20.1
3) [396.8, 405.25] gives 21.1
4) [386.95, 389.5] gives 17.4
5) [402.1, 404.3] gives 22.8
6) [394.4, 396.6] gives 18.5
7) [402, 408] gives 22.1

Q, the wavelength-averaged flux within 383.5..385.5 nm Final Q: 18.1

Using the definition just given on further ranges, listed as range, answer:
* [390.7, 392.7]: 19.8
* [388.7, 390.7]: 17.1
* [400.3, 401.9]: 24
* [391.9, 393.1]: 18.6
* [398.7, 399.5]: 22.3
